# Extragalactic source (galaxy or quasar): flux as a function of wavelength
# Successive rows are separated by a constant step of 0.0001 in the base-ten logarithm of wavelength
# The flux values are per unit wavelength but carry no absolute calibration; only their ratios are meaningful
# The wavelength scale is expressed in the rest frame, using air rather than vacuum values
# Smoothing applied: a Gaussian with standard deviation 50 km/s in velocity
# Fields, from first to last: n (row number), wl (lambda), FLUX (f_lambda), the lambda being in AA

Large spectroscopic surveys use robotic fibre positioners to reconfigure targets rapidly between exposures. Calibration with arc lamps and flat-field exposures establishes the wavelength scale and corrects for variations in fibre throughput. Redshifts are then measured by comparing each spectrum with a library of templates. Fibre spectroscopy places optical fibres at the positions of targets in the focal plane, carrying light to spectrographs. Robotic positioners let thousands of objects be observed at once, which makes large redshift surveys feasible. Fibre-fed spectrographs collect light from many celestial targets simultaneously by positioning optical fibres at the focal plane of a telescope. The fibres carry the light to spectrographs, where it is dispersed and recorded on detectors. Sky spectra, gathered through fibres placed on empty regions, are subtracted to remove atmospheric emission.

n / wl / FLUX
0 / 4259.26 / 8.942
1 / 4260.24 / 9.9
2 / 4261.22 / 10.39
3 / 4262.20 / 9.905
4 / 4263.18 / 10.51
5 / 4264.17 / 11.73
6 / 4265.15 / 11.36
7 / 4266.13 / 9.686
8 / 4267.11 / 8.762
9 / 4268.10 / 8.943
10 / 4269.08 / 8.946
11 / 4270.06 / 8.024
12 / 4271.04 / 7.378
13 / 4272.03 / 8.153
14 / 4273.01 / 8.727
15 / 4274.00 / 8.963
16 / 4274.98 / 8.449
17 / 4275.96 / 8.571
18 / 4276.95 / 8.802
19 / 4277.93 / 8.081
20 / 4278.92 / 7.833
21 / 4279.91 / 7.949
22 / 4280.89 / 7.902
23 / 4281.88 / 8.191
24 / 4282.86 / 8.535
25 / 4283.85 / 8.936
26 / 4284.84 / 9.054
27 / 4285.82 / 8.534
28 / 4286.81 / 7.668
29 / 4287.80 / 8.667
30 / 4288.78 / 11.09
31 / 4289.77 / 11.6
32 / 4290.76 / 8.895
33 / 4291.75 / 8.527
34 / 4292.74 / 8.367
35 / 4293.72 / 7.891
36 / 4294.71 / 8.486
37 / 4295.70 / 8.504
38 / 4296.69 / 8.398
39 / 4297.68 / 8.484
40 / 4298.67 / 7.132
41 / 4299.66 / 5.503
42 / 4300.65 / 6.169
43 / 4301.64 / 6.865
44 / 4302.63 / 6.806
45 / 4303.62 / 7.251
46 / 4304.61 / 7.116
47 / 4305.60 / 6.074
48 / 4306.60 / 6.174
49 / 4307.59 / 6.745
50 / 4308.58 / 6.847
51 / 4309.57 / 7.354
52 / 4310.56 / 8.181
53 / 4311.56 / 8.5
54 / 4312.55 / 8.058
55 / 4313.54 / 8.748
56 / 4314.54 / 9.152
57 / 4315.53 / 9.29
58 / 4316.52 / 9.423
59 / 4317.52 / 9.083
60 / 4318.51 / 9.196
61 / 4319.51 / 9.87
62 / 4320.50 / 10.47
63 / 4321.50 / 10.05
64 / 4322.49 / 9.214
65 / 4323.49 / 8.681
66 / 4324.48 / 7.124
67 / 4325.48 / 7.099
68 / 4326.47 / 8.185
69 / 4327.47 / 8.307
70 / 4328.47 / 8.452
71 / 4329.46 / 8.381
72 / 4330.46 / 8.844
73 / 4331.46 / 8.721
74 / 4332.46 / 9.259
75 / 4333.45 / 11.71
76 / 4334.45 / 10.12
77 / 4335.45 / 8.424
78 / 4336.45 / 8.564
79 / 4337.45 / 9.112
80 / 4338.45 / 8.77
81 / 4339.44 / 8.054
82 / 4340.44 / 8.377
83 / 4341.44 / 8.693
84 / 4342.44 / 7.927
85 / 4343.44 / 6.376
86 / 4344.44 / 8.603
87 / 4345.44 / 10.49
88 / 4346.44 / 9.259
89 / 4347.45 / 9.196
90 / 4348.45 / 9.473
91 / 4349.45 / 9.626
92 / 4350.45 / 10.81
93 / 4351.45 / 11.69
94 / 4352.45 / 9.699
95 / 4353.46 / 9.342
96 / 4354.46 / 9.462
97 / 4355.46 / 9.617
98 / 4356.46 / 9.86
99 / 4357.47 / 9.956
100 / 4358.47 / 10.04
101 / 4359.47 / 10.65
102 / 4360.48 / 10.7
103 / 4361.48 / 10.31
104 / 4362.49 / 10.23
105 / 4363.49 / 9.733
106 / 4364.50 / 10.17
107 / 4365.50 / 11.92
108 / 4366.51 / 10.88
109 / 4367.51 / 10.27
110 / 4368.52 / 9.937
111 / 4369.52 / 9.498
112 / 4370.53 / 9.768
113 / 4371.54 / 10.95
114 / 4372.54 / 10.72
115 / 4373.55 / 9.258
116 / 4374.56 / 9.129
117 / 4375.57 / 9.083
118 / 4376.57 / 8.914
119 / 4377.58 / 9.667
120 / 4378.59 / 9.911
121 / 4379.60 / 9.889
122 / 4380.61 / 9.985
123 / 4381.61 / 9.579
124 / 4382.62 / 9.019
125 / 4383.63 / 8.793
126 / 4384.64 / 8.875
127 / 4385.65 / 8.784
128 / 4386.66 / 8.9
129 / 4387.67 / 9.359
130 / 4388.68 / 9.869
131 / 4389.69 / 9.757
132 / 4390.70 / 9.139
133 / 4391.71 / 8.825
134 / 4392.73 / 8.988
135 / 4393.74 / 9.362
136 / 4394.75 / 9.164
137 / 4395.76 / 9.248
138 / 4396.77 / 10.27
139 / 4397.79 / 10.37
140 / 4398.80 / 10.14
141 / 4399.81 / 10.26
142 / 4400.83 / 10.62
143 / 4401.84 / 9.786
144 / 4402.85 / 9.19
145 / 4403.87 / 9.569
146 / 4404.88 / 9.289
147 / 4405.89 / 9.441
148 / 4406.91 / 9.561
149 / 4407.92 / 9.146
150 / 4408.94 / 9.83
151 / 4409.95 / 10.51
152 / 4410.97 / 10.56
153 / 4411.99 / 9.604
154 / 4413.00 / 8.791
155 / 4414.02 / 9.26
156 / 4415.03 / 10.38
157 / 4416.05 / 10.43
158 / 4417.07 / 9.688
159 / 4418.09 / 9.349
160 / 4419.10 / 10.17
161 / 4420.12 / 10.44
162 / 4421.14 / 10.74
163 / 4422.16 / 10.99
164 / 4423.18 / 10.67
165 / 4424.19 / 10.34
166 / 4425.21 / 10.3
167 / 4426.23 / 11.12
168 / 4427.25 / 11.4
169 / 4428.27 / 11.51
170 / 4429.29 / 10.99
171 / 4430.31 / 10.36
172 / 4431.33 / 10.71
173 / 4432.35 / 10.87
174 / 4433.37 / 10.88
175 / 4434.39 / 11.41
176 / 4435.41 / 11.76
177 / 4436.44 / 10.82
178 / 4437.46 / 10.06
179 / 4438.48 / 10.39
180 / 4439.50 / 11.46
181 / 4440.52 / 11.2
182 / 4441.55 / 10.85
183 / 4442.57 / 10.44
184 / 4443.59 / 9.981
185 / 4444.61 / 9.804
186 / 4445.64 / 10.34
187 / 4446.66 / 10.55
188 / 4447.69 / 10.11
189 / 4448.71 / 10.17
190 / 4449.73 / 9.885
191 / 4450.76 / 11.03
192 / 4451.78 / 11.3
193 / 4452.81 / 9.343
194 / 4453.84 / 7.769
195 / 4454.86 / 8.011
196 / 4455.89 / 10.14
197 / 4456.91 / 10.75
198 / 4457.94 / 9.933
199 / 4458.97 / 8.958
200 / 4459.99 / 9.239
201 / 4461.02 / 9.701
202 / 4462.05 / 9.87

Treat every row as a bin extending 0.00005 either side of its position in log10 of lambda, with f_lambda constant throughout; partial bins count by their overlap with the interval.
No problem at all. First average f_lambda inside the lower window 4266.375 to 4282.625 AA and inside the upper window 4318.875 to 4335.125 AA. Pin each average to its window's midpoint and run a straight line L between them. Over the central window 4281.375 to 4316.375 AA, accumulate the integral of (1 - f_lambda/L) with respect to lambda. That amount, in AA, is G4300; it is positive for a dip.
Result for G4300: 2.4 AA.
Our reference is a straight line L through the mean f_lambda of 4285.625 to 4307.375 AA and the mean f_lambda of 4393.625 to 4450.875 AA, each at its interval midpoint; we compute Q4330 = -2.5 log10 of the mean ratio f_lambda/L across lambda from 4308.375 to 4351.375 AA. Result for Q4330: -0.04 mag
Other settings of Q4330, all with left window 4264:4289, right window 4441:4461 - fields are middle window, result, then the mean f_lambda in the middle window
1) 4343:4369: -0.07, 9.94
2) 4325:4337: 0.03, 8.84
